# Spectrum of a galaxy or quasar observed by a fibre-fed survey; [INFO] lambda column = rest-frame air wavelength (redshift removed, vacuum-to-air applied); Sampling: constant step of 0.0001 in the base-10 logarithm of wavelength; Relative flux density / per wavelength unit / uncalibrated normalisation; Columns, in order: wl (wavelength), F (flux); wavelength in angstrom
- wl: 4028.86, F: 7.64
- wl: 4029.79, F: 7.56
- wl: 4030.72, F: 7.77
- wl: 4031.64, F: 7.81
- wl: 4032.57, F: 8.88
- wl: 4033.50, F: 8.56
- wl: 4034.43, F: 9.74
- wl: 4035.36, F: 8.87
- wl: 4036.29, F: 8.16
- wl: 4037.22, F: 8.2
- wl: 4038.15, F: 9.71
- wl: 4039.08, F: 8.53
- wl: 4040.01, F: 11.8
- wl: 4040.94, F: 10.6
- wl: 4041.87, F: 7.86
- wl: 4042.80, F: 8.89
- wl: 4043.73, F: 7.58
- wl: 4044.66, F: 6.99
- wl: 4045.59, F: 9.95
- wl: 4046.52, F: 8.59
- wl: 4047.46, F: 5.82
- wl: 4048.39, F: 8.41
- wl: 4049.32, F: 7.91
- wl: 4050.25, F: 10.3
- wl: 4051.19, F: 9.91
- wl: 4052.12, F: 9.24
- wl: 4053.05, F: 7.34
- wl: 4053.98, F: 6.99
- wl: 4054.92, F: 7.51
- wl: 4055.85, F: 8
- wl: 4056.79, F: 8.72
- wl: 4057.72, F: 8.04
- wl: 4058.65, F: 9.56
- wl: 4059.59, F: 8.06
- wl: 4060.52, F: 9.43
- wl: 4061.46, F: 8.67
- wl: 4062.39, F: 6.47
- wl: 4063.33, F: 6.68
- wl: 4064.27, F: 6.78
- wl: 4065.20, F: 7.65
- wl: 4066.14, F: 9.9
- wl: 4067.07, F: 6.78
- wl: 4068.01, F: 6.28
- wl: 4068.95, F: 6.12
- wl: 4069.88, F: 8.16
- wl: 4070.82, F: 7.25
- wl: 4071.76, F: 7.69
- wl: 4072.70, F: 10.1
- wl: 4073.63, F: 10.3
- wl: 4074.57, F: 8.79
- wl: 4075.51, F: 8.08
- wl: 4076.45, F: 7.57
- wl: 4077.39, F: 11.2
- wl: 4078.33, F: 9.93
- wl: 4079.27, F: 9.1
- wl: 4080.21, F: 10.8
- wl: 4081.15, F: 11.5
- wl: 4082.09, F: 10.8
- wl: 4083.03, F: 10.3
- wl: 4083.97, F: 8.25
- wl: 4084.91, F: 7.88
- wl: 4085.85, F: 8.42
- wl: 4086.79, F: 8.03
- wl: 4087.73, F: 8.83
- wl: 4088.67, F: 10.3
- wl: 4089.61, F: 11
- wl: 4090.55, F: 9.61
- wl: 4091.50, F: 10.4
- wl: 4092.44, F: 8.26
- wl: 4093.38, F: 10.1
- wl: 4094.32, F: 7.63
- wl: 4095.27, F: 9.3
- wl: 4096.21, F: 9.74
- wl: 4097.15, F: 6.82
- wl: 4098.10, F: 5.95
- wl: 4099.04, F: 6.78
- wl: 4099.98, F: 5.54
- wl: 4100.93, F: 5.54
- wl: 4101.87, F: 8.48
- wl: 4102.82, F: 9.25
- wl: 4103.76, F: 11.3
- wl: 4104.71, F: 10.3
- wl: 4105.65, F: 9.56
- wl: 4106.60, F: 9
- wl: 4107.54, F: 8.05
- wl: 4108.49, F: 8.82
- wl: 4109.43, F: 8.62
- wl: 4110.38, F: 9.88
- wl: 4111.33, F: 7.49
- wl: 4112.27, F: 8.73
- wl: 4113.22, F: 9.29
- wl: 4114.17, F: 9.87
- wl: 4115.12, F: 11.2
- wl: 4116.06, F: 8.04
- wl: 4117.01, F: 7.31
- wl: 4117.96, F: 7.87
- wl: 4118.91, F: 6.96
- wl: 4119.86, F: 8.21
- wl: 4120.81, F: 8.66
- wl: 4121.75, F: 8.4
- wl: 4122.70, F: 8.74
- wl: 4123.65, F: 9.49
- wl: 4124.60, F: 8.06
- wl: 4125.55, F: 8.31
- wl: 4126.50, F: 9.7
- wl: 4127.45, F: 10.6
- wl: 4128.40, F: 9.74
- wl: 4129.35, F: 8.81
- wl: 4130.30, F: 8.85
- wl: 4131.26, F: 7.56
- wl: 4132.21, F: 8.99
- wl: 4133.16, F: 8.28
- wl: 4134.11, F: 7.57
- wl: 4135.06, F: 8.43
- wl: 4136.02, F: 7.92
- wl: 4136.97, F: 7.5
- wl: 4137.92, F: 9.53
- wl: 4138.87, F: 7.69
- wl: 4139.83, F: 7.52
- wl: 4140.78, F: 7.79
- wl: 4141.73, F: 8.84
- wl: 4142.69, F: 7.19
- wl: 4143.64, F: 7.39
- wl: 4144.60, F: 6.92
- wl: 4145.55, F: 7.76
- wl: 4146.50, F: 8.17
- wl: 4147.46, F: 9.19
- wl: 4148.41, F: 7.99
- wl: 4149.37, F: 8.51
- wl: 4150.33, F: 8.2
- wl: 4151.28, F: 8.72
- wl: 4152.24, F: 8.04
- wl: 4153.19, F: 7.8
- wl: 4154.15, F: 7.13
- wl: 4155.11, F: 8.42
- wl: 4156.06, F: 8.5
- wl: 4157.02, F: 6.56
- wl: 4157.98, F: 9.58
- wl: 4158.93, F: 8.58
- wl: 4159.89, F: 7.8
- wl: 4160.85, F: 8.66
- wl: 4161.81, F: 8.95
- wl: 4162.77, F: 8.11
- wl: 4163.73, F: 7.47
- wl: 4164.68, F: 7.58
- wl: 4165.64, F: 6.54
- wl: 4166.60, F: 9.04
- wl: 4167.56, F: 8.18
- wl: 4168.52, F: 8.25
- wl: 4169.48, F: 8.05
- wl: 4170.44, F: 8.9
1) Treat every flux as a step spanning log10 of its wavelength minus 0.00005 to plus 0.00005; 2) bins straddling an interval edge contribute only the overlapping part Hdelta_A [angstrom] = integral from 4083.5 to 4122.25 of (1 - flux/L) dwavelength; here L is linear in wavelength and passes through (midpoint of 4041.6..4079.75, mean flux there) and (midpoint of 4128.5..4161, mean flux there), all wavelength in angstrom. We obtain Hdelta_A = -2.0 angstrom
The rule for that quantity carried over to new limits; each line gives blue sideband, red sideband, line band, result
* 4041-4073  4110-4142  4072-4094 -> -3.34 angstrom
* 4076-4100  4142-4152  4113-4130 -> -0.75 angstrom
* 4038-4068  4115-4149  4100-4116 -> -1.19 angstrom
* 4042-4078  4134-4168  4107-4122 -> -0.88 angstrom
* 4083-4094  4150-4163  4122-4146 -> 0.54 angstrom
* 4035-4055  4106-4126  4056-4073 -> 1.44 angstrom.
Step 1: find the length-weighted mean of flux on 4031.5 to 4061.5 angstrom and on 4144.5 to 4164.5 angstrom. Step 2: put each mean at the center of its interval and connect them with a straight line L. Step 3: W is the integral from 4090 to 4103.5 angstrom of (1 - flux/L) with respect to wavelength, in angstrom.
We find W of 0.4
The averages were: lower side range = 8.63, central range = 8.17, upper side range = 8.16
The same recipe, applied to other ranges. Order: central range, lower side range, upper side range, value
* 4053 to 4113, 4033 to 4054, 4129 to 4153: -0.7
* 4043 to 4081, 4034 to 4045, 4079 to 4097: 3.4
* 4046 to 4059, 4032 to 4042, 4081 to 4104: 1.1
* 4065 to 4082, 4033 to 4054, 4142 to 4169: -0.5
